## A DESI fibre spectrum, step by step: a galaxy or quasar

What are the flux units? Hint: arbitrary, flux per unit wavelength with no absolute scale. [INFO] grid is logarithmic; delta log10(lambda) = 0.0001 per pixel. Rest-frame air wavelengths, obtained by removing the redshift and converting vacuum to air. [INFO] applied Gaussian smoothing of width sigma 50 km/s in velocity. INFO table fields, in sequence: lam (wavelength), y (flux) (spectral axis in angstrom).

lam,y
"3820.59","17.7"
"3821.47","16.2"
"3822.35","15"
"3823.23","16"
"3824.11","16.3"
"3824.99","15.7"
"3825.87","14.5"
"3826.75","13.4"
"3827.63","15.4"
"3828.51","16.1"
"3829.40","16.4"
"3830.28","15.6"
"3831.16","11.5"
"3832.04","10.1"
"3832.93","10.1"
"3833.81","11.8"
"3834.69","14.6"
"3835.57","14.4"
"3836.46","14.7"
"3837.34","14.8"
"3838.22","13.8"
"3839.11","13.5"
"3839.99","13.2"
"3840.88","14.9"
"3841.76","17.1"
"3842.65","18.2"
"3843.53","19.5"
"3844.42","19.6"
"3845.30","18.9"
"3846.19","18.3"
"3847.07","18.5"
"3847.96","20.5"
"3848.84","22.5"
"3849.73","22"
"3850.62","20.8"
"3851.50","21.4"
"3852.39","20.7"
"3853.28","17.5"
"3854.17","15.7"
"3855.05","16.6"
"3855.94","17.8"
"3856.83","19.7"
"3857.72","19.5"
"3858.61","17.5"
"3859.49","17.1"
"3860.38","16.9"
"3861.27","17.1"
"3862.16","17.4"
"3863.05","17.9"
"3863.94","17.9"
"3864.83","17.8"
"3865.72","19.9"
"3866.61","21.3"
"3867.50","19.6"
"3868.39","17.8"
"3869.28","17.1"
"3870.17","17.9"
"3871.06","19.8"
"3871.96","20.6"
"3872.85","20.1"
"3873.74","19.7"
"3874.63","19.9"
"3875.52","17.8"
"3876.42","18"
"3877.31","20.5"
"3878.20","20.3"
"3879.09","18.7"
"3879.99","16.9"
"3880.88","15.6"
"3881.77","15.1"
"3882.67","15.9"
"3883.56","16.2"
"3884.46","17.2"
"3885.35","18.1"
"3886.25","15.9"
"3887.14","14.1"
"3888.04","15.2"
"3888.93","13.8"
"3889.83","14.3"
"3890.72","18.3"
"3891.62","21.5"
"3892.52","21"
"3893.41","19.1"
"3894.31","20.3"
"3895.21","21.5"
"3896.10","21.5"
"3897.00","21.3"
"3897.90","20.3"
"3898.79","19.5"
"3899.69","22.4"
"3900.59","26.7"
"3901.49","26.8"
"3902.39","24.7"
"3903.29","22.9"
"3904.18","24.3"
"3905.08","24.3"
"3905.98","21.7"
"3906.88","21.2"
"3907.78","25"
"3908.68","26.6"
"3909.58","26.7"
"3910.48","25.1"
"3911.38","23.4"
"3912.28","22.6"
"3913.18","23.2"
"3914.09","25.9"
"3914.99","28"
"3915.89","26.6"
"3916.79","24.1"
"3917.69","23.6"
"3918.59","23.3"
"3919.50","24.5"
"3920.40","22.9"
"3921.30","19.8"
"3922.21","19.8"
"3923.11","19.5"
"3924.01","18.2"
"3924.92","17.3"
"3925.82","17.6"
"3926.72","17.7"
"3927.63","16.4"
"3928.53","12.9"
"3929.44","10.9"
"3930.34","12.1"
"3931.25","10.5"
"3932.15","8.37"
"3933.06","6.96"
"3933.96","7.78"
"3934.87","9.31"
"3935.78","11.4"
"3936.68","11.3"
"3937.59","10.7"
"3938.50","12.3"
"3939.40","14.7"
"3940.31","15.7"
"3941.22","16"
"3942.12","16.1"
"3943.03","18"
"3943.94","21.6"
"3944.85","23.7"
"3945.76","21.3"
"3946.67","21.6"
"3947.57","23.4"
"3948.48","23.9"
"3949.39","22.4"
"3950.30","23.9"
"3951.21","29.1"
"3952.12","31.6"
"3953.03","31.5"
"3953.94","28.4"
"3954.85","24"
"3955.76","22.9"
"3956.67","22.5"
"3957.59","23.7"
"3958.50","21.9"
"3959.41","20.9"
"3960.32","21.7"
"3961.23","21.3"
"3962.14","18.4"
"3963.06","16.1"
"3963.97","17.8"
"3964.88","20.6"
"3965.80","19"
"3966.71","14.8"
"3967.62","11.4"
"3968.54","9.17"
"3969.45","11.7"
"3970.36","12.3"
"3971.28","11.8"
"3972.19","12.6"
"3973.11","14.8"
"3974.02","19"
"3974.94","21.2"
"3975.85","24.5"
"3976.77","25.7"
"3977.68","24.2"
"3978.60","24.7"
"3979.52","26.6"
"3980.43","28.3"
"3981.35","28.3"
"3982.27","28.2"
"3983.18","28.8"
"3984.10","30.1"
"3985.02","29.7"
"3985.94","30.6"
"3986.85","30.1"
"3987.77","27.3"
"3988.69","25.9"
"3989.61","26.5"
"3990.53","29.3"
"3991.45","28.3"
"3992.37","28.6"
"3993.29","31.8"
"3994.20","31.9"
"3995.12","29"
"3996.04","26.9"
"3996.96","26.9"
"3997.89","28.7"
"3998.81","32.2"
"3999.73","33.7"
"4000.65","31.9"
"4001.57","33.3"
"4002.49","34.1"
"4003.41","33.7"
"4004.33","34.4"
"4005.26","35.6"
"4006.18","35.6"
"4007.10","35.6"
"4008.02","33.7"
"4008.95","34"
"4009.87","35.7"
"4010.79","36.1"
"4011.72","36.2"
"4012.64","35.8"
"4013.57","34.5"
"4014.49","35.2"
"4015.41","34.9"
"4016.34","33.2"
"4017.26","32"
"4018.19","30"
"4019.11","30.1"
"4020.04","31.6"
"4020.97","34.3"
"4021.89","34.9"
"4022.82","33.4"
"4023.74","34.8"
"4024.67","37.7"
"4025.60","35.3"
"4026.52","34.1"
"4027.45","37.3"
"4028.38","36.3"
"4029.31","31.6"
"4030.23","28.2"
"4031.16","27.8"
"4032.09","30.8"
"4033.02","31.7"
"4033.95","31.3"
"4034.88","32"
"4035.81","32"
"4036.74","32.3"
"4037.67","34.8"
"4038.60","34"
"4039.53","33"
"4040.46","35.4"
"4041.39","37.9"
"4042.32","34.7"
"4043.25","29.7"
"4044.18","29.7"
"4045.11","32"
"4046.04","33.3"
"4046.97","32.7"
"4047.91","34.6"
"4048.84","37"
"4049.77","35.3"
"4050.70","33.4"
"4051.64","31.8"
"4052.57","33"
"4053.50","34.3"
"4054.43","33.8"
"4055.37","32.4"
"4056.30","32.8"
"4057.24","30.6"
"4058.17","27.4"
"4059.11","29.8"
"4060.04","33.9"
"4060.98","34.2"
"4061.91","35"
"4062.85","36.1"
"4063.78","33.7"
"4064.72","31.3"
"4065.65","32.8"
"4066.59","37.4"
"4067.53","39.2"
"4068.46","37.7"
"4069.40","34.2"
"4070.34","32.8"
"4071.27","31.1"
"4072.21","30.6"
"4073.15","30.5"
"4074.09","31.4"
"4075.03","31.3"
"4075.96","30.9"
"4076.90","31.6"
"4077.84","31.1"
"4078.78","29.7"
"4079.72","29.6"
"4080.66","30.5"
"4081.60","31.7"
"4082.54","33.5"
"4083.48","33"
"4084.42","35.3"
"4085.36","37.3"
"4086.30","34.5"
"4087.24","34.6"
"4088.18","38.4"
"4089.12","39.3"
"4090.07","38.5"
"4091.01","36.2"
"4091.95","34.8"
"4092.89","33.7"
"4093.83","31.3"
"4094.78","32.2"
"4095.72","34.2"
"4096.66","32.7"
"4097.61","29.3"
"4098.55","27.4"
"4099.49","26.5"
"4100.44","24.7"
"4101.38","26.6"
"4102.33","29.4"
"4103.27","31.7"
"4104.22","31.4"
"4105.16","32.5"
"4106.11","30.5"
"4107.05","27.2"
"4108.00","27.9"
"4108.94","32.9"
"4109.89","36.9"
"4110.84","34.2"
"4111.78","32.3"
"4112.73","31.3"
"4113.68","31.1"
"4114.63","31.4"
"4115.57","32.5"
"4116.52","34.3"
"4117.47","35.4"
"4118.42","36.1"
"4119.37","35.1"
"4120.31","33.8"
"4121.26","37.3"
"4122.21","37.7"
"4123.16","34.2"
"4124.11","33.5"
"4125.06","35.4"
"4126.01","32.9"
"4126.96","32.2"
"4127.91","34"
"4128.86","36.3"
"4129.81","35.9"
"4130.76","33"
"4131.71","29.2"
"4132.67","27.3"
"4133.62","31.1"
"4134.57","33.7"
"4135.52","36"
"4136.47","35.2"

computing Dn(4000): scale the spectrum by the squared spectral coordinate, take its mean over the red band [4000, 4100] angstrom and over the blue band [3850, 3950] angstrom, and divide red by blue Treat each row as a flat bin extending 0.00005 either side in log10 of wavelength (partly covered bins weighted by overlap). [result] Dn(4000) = 1.89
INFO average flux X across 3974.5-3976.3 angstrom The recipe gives 22.9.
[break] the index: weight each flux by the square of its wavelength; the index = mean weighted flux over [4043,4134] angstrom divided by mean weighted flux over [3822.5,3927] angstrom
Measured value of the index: 1.9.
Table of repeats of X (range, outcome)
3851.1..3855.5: 18.3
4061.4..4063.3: 35.5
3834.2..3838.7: 14.4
